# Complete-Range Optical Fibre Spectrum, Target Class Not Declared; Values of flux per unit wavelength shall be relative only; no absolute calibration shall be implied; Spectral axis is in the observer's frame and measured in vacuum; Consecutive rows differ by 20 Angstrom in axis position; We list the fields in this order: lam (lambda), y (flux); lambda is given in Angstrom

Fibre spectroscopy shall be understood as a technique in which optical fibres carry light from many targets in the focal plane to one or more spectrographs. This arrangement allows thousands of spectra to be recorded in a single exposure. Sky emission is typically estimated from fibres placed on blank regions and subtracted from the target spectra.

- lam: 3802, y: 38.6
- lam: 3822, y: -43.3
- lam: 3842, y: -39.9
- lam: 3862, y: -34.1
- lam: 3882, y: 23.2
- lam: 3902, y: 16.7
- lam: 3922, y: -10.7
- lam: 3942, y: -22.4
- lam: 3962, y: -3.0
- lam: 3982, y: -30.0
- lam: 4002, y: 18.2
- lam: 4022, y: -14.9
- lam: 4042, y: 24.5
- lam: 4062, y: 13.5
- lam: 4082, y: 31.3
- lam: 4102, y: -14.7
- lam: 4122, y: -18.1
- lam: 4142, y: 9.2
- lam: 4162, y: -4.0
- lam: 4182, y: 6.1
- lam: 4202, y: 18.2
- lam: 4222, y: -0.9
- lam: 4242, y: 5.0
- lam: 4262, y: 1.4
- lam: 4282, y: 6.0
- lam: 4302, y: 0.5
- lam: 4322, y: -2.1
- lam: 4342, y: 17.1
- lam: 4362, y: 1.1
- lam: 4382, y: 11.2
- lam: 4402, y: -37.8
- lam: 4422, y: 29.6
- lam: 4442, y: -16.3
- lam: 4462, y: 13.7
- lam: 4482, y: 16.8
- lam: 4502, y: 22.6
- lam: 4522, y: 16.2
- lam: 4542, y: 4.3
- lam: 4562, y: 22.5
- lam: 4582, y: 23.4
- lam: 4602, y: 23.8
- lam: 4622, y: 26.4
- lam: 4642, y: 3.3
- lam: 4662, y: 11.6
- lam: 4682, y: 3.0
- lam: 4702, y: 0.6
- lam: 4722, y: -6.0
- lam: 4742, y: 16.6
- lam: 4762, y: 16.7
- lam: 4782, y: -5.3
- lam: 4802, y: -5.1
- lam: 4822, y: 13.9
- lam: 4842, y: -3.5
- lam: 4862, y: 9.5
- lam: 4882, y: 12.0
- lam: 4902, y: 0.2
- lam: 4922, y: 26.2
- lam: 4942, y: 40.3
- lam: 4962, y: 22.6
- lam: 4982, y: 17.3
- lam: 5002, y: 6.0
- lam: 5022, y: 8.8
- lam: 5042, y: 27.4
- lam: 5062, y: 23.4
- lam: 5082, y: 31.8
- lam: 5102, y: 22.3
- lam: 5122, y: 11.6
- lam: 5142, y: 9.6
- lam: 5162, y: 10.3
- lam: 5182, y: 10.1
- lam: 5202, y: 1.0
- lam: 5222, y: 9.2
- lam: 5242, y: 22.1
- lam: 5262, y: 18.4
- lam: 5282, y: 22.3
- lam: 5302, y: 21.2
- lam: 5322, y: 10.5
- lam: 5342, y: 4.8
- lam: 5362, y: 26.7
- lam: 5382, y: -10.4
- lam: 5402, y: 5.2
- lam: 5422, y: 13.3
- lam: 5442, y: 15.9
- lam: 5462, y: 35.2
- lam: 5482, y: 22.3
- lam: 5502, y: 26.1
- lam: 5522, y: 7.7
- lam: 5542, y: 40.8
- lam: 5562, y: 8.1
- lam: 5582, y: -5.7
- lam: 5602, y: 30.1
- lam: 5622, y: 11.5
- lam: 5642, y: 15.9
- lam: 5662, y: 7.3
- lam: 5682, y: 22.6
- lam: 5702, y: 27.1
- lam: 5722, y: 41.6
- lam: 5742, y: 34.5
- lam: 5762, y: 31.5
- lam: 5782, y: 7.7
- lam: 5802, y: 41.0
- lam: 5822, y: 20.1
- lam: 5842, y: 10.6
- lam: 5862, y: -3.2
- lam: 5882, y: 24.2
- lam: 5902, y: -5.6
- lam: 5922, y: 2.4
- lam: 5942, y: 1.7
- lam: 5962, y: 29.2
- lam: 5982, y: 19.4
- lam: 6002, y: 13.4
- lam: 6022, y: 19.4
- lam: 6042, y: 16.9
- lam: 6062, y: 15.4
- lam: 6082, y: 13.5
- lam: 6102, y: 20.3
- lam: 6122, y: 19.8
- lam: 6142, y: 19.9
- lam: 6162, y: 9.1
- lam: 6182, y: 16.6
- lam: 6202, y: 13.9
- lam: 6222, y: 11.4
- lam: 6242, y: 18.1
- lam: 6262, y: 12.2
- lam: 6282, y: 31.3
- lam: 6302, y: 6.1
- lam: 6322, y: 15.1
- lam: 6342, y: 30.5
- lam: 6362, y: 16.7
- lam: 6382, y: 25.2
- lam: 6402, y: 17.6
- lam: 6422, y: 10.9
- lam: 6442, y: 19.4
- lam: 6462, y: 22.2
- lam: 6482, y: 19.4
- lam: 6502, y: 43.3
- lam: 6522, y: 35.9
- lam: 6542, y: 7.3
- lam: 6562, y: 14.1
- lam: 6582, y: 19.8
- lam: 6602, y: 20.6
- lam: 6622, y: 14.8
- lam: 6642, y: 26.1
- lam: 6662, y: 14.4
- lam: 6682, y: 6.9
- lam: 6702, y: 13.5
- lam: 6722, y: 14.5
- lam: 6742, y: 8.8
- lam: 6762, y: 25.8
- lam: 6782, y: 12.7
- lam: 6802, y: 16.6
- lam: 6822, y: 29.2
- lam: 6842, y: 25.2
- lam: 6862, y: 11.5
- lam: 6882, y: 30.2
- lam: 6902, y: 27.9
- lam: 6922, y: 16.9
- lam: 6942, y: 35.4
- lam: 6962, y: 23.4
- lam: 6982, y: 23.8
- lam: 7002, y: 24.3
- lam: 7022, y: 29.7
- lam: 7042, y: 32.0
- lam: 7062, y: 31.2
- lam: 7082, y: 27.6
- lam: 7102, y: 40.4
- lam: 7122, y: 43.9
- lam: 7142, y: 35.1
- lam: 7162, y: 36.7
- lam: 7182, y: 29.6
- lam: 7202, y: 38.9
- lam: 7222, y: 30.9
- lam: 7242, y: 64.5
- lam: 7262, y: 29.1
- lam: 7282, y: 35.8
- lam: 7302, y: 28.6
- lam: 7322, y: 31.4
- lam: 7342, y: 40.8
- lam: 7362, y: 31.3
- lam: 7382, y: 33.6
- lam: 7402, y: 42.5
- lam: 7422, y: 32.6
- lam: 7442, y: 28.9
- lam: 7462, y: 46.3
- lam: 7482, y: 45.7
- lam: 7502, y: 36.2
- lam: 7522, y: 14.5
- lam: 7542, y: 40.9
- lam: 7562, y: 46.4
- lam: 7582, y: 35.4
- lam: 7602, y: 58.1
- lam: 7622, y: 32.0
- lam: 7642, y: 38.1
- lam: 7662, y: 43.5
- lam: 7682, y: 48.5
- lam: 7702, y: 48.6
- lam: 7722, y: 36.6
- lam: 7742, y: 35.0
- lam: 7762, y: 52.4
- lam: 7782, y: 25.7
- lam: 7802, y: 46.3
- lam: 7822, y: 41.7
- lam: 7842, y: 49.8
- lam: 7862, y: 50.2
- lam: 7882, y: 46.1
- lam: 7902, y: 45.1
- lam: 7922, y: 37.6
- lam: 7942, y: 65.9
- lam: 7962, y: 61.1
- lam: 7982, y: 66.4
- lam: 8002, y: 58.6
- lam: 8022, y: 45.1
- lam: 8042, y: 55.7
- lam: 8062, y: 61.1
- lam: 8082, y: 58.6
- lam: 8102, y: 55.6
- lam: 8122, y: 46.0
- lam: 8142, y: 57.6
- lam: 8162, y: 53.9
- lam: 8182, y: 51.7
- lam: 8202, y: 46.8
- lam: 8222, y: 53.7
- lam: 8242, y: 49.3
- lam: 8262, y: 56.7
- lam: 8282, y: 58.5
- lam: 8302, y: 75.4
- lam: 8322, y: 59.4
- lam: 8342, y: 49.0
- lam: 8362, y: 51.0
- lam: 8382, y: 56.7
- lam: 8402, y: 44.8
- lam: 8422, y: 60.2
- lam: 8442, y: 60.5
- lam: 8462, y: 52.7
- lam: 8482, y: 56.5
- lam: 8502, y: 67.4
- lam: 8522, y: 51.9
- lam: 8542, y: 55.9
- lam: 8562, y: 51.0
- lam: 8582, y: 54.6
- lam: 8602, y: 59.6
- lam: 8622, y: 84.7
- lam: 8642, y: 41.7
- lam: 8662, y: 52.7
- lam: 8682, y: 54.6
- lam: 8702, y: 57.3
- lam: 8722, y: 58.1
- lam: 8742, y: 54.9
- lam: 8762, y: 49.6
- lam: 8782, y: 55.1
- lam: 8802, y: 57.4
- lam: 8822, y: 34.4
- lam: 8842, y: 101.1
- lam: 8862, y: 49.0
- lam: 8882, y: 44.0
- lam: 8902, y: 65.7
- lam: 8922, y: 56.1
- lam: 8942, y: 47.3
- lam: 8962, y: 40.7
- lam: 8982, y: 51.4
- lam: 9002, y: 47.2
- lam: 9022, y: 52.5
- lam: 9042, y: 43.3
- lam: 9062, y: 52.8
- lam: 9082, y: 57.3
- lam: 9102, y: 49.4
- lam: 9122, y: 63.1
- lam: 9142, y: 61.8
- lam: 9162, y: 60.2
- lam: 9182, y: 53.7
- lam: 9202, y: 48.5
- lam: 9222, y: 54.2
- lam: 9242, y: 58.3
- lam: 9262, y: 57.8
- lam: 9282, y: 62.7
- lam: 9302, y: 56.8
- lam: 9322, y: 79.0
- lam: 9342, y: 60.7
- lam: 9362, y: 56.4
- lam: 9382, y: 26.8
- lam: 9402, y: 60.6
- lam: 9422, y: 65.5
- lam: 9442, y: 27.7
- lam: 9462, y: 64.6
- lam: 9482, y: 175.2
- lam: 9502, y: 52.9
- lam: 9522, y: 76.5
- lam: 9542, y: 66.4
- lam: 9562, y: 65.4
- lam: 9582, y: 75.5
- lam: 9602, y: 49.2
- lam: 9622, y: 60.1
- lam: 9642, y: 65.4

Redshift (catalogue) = 0.746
